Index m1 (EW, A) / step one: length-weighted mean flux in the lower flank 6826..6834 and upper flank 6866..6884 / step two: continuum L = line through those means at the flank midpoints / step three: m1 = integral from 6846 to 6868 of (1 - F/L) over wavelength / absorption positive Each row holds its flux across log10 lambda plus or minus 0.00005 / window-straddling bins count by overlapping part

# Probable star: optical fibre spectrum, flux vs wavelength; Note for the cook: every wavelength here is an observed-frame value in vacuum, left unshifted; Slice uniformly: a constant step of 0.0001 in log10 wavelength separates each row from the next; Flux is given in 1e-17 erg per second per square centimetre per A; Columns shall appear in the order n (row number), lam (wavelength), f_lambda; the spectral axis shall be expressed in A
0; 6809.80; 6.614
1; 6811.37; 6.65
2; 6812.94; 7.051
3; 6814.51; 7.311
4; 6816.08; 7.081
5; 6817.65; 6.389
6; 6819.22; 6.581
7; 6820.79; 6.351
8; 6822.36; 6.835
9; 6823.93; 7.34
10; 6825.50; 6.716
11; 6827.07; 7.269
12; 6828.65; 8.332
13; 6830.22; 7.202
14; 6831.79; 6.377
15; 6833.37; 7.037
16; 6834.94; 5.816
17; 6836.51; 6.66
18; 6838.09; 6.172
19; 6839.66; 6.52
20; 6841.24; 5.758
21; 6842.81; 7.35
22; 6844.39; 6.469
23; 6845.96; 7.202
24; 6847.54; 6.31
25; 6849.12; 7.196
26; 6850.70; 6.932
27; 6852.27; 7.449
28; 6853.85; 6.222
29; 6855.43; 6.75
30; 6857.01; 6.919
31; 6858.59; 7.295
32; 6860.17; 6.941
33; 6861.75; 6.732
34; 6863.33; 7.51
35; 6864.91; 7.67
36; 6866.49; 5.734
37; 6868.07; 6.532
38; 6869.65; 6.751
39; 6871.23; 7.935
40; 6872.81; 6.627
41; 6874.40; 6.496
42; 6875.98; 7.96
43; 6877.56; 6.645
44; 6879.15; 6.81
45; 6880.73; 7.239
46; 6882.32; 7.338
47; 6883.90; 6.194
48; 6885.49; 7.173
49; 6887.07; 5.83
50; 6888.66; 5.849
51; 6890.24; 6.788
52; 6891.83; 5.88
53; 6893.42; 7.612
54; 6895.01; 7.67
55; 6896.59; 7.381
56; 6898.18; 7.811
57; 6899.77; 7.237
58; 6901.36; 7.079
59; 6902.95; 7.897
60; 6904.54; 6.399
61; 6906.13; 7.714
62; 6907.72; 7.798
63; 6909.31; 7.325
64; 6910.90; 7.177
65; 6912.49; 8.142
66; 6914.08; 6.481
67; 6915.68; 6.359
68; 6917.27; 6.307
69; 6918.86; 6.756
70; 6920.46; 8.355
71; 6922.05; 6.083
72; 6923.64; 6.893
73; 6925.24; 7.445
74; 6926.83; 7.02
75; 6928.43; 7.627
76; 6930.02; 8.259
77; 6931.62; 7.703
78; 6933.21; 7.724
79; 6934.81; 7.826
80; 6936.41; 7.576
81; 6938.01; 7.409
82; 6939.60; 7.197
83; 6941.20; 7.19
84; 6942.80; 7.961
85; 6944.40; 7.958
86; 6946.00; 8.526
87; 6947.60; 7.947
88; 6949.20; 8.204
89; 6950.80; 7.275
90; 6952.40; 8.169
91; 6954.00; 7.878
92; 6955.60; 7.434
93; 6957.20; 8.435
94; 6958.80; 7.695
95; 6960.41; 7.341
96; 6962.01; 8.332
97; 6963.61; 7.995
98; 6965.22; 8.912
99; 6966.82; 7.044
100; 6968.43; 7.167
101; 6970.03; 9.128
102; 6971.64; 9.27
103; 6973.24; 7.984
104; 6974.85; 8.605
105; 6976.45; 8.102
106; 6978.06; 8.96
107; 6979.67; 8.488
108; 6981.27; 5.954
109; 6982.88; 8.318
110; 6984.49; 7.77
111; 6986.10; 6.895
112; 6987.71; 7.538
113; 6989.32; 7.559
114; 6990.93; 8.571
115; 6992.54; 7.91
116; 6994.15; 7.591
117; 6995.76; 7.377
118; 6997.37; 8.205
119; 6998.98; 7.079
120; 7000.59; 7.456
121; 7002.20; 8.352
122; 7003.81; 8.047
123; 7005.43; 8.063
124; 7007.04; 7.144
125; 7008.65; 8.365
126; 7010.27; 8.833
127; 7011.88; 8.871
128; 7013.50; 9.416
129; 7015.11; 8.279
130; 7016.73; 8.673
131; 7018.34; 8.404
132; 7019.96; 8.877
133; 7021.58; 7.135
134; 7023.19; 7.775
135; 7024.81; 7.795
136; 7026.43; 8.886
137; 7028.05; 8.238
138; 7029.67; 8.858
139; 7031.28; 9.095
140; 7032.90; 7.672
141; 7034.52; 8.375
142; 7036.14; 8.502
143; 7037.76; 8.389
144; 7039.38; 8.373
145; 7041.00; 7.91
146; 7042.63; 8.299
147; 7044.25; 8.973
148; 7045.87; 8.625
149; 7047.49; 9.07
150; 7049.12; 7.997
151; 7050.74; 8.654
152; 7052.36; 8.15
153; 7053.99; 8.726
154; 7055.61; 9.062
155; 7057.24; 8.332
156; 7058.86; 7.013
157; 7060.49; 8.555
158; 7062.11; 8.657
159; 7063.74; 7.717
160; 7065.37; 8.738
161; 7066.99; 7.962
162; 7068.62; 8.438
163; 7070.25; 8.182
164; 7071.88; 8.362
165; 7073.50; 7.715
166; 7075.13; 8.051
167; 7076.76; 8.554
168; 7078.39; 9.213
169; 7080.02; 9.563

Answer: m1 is 0.42 A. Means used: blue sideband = 7.22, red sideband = 6.9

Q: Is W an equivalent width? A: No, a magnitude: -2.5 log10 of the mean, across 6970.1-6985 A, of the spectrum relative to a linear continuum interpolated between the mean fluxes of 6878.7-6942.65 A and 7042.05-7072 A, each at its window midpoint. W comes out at -0.066 mag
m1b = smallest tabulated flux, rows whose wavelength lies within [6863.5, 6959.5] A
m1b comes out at 5.734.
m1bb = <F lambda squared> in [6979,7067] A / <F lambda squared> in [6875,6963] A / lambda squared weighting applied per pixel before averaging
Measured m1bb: 1.15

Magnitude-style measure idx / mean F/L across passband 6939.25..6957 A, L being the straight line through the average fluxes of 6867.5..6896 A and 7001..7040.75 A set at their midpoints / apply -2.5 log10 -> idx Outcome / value -0.038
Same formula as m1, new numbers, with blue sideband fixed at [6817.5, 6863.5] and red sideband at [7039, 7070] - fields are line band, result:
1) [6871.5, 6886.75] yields 0.3 A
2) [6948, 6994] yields -1.1 A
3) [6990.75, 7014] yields -0.2 A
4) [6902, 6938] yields 0.4 A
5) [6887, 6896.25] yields 0.6 A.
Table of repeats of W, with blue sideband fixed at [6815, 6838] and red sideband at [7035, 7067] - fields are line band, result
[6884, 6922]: 0.048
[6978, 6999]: 0.035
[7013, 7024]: -0.022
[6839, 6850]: 0.044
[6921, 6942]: 0.025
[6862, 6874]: 0.029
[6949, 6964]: -0.017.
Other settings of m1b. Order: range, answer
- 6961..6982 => 5.954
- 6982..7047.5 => 6.895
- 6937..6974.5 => 7.044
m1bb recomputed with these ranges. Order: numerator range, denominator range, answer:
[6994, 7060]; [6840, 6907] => 1.25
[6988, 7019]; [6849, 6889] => 1.23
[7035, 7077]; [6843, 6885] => 1.27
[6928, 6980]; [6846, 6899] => 1.18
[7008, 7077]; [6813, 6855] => 1.31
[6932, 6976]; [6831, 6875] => 1.21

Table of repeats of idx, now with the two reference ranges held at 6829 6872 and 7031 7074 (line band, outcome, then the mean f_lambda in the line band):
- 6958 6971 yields -0.04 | 7.96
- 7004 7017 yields -0.05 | 8.42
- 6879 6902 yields 0.03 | 6.93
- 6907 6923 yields 0.03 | 7.07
